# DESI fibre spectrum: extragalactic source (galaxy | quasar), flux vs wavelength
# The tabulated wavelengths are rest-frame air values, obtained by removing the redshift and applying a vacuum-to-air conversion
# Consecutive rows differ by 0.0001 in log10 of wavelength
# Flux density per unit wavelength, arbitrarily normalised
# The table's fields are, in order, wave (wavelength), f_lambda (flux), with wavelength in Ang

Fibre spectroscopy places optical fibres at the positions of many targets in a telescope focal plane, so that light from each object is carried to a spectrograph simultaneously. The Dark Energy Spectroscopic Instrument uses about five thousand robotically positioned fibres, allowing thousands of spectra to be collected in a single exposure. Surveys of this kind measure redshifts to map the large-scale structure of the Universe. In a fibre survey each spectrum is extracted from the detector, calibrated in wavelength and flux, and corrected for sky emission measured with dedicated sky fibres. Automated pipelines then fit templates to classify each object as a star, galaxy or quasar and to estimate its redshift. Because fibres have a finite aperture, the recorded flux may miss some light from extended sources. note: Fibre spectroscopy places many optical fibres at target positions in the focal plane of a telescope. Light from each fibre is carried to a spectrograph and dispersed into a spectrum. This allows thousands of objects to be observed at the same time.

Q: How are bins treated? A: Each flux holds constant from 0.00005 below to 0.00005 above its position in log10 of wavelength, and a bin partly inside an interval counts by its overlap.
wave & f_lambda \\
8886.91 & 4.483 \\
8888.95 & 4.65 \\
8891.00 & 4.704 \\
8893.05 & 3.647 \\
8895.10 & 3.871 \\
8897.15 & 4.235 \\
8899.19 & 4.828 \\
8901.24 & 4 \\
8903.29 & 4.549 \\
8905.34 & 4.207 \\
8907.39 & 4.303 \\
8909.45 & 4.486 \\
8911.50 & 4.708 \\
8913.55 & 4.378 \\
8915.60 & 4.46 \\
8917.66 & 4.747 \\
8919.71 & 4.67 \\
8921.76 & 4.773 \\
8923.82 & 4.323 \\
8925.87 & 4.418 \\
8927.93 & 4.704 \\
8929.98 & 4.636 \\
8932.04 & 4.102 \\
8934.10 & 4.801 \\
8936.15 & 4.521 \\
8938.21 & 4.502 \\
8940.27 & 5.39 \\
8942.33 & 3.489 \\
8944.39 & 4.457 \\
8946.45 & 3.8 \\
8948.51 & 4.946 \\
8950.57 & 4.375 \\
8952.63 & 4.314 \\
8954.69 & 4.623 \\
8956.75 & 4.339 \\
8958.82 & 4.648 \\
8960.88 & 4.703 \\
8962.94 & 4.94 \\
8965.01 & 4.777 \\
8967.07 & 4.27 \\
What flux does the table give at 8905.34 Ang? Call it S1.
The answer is 4.207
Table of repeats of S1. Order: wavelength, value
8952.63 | 4.314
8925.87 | 4.418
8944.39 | 4.457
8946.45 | 3.8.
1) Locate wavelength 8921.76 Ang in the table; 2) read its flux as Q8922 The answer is 4.773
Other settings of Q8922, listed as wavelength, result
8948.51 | 4.946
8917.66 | 4.747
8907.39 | 4.303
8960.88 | 4.703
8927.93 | 4.704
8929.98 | 4.636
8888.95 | 4.65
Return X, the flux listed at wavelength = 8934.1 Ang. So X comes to 4.801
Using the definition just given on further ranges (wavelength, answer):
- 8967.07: 4.27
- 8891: 4.704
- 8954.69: 4.623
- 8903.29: 4.549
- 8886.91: 4.483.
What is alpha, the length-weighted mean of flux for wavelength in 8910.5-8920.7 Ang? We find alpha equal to 4.59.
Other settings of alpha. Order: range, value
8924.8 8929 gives 4.57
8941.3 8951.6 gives 4.21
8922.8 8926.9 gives 4.37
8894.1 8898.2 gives 4.07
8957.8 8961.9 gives 4.68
